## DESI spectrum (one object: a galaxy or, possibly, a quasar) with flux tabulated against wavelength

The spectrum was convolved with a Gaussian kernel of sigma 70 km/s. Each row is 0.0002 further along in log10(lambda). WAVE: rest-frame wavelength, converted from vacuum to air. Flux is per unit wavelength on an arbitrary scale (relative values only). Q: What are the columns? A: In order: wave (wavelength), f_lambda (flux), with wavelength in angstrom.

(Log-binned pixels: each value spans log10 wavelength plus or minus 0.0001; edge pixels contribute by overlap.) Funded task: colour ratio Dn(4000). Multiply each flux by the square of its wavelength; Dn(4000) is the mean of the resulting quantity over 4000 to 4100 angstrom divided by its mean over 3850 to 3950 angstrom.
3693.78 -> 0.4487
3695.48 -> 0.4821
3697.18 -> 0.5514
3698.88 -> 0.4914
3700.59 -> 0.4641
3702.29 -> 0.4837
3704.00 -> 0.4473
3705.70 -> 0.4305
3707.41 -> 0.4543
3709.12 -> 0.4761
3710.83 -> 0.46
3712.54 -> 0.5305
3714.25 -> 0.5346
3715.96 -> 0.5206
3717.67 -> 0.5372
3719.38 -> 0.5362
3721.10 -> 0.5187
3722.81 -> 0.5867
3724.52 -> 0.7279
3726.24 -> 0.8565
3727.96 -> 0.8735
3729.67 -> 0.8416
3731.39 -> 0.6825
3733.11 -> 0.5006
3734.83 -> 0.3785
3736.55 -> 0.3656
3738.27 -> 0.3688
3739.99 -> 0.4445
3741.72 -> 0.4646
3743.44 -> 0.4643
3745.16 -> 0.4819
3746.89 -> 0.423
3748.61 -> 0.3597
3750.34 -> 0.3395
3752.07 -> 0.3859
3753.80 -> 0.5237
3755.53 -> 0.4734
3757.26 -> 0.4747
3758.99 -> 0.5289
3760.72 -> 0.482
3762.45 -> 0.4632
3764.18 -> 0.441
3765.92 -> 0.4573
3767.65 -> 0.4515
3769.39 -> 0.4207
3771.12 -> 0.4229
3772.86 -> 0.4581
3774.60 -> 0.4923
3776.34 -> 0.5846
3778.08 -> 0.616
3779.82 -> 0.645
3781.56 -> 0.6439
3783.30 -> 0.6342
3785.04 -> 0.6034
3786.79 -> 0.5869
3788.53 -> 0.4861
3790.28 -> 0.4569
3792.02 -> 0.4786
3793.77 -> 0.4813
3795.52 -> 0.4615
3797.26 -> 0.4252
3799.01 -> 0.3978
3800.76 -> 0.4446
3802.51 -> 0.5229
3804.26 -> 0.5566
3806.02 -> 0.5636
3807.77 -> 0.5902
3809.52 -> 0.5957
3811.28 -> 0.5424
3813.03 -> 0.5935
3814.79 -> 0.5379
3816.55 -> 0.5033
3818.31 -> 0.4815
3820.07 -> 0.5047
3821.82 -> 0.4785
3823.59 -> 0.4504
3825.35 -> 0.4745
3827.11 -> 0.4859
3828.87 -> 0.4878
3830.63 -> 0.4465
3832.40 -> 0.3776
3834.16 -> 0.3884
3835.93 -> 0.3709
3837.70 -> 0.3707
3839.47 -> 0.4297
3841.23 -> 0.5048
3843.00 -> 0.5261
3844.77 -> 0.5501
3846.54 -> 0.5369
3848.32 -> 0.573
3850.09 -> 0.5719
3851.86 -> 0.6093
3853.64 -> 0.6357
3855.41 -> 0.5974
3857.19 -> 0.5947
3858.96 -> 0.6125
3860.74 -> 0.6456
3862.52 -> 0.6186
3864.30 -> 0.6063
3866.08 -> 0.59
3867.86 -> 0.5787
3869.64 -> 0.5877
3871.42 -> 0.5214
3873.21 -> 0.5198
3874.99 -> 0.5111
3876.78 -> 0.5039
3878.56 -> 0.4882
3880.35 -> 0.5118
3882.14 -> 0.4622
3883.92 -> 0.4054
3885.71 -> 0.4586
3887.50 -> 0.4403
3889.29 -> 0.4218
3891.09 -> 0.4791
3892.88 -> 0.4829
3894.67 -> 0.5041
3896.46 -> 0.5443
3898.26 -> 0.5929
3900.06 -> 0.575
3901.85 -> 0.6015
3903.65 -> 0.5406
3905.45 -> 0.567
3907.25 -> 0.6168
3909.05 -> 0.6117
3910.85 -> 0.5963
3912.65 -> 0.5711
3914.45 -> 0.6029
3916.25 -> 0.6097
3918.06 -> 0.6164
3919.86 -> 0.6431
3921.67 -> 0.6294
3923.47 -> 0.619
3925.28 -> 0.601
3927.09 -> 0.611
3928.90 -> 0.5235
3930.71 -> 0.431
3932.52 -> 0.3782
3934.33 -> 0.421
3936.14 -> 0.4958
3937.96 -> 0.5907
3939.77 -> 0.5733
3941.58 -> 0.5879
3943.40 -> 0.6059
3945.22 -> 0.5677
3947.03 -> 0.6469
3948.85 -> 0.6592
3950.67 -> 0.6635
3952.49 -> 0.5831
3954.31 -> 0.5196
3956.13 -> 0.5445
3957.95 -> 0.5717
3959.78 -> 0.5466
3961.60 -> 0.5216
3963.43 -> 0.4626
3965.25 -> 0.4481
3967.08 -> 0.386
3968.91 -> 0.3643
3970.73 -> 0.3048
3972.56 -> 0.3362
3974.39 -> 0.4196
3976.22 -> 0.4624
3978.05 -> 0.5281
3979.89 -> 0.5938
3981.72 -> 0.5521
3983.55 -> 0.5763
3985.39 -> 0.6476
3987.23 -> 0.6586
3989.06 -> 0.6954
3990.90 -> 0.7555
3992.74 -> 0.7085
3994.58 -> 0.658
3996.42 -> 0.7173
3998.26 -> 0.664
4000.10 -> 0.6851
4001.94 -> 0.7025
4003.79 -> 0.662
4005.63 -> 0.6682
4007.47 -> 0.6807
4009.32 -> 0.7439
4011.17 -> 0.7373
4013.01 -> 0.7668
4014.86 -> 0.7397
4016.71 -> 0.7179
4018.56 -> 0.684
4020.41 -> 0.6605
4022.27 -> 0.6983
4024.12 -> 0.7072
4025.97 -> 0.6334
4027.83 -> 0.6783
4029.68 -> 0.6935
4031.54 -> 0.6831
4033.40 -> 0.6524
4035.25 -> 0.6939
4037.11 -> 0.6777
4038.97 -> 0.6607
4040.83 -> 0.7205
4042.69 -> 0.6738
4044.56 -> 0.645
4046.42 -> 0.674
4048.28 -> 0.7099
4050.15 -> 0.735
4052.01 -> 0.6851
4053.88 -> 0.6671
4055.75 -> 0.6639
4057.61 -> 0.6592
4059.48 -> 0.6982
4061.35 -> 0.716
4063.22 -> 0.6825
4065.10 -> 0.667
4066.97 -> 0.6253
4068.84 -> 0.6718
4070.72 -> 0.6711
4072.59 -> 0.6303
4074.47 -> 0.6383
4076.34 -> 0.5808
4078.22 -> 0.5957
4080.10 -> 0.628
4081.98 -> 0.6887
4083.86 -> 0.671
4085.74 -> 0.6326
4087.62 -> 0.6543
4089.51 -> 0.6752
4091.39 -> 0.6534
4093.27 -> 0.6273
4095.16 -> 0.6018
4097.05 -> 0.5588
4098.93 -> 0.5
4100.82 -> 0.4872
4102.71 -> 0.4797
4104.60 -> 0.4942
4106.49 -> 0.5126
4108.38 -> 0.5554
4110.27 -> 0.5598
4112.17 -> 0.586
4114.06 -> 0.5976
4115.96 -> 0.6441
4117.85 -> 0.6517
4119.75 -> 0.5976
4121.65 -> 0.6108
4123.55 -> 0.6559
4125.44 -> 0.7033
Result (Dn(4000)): 1.29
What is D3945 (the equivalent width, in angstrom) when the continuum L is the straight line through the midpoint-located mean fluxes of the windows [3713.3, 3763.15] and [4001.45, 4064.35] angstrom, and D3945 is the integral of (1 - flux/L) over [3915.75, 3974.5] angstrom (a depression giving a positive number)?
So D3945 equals 10.0 angstrom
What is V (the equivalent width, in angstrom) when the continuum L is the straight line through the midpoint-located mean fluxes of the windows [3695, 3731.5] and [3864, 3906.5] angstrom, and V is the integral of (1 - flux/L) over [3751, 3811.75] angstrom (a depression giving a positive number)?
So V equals 4.4 angstrom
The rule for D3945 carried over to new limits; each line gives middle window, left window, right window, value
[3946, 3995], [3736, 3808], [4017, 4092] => 5.31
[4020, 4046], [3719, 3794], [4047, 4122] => -2.96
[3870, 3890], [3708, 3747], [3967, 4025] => 3.77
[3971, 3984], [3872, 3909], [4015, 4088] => 2.52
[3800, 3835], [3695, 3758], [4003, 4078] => 3.67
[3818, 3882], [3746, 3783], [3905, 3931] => 2.93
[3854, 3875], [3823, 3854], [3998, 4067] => -3.00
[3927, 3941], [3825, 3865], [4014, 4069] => 2.27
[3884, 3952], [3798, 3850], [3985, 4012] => 4.97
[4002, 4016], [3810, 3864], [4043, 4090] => -1.94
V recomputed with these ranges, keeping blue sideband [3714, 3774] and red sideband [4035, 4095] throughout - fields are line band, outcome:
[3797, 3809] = 0.7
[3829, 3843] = 3.3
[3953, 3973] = 5.0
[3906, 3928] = -0.7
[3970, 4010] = 1.1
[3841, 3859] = -0.5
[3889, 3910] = 1.3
